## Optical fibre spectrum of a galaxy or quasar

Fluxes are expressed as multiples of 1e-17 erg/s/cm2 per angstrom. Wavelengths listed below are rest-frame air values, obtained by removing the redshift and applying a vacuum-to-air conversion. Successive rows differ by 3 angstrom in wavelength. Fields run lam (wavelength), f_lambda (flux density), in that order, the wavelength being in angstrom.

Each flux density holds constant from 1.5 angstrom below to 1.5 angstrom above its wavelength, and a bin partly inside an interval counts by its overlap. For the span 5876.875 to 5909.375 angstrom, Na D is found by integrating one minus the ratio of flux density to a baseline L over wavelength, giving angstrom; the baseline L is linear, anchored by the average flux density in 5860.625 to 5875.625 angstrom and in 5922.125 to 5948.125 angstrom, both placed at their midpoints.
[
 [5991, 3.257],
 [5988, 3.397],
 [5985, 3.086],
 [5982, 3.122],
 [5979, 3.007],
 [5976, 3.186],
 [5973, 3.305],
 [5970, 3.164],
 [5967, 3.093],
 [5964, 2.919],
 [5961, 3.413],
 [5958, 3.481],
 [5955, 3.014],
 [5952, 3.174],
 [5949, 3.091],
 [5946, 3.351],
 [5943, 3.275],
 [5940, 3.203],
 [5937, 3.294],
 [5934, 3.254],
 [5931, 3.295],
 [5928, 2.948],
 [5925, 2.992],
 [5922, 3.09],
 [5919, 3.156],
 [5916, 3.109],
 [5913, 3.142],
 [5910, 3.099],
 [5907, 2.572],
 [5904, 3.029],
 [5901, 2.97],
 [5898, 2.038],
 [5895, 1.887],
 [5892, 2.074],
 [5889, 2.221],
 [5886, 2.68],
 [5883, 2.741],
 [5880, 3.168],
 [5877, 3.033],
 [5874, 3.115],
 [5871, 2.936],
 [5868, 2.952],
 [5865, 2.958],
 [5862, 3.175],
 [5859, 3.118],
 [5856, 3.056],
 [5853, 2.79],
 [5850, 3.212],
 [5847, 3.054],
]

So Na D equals 5.4 angstrom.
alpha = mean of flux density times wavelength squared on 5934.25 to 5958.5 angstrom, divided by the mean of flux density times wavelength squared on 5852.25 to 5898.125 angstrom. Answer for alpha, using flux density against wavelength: 1.2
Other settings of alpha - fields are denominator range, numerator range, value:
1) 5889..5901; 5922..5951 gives 1.50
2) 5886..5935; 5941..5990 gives 1.16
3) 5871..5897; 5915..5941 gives 1.22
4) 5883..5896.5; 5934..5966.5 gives 1.45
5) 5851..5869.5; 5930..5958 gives 1.10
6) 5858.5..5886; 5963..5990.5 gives 1.09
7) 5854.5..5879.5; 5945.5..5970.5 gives 1.08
